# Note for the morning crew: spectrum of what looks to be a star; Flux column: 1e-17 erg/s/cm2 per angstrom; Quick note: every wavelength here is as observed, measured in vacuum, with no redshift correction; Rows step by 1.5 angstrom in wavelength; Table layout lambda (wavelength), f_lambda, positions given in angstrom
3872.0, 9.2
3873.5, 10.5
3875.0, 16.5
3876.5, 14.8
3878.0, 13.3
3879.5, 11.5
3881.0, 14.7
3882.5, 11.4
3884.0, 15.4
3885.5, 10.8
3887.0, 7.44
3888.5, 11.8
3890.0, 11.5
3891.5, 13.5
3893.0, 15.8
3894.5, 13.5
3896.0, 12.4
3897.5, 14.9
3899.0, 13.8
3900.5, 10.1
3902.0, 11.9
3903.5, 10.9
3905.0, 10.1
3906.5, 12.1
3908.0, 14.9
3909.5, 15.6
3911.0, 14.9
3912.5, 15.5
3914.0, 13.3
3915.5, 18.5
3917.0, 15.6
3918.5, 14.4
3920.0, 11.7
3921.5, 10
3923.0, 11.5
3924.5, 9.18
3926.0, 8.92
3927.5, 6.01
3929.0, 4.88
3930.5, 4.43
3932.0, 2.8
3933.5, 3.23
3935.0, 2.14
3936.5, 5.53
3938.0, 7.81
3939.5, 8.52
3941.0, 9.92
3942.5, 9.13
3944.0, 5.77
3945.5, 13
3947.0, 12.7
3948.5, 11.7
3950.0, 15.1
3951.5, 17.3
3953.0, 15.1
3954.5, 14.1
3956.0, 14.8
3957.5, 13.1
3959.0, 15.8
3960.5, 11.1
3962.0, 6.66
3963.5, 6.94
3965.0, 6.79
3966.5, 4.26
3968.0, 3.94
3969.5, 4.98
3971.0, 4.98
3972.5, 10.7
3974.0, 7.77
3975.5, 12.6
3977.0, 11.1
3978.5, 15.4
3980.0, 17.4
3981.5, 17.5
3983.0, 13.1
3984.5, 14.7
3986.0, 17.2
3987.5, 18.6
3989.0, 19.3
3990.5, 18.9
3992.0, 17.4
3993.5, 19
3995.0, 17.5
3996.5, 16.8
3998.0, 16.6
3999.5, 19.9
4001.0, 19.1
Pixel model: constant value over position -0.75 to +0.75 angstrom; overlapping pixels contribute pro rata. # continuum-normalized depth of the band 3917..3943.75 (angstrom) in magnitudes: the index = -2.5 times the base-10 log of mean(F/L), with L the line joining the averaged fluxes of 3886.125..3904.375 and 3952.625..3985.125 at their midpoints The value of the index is 0.433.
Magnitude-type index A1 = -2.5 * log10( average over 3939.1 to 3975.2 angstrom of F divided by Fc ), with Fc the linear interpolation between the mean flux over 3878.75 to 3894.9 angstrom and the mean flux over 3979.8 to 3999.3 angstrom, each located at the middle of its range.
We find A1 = 0.47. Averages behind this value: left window 12.5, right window 17.3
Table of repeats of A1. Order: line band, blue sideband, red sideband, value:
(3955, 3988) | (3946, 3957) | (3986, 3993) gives 0.417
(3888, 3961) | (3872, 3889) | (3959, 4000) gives 0.112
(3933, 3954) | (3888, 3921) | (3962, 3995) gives 0.288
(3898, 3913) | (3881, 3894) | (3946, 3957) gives -0.003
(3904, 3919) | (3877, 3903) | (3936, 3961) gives -0.173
